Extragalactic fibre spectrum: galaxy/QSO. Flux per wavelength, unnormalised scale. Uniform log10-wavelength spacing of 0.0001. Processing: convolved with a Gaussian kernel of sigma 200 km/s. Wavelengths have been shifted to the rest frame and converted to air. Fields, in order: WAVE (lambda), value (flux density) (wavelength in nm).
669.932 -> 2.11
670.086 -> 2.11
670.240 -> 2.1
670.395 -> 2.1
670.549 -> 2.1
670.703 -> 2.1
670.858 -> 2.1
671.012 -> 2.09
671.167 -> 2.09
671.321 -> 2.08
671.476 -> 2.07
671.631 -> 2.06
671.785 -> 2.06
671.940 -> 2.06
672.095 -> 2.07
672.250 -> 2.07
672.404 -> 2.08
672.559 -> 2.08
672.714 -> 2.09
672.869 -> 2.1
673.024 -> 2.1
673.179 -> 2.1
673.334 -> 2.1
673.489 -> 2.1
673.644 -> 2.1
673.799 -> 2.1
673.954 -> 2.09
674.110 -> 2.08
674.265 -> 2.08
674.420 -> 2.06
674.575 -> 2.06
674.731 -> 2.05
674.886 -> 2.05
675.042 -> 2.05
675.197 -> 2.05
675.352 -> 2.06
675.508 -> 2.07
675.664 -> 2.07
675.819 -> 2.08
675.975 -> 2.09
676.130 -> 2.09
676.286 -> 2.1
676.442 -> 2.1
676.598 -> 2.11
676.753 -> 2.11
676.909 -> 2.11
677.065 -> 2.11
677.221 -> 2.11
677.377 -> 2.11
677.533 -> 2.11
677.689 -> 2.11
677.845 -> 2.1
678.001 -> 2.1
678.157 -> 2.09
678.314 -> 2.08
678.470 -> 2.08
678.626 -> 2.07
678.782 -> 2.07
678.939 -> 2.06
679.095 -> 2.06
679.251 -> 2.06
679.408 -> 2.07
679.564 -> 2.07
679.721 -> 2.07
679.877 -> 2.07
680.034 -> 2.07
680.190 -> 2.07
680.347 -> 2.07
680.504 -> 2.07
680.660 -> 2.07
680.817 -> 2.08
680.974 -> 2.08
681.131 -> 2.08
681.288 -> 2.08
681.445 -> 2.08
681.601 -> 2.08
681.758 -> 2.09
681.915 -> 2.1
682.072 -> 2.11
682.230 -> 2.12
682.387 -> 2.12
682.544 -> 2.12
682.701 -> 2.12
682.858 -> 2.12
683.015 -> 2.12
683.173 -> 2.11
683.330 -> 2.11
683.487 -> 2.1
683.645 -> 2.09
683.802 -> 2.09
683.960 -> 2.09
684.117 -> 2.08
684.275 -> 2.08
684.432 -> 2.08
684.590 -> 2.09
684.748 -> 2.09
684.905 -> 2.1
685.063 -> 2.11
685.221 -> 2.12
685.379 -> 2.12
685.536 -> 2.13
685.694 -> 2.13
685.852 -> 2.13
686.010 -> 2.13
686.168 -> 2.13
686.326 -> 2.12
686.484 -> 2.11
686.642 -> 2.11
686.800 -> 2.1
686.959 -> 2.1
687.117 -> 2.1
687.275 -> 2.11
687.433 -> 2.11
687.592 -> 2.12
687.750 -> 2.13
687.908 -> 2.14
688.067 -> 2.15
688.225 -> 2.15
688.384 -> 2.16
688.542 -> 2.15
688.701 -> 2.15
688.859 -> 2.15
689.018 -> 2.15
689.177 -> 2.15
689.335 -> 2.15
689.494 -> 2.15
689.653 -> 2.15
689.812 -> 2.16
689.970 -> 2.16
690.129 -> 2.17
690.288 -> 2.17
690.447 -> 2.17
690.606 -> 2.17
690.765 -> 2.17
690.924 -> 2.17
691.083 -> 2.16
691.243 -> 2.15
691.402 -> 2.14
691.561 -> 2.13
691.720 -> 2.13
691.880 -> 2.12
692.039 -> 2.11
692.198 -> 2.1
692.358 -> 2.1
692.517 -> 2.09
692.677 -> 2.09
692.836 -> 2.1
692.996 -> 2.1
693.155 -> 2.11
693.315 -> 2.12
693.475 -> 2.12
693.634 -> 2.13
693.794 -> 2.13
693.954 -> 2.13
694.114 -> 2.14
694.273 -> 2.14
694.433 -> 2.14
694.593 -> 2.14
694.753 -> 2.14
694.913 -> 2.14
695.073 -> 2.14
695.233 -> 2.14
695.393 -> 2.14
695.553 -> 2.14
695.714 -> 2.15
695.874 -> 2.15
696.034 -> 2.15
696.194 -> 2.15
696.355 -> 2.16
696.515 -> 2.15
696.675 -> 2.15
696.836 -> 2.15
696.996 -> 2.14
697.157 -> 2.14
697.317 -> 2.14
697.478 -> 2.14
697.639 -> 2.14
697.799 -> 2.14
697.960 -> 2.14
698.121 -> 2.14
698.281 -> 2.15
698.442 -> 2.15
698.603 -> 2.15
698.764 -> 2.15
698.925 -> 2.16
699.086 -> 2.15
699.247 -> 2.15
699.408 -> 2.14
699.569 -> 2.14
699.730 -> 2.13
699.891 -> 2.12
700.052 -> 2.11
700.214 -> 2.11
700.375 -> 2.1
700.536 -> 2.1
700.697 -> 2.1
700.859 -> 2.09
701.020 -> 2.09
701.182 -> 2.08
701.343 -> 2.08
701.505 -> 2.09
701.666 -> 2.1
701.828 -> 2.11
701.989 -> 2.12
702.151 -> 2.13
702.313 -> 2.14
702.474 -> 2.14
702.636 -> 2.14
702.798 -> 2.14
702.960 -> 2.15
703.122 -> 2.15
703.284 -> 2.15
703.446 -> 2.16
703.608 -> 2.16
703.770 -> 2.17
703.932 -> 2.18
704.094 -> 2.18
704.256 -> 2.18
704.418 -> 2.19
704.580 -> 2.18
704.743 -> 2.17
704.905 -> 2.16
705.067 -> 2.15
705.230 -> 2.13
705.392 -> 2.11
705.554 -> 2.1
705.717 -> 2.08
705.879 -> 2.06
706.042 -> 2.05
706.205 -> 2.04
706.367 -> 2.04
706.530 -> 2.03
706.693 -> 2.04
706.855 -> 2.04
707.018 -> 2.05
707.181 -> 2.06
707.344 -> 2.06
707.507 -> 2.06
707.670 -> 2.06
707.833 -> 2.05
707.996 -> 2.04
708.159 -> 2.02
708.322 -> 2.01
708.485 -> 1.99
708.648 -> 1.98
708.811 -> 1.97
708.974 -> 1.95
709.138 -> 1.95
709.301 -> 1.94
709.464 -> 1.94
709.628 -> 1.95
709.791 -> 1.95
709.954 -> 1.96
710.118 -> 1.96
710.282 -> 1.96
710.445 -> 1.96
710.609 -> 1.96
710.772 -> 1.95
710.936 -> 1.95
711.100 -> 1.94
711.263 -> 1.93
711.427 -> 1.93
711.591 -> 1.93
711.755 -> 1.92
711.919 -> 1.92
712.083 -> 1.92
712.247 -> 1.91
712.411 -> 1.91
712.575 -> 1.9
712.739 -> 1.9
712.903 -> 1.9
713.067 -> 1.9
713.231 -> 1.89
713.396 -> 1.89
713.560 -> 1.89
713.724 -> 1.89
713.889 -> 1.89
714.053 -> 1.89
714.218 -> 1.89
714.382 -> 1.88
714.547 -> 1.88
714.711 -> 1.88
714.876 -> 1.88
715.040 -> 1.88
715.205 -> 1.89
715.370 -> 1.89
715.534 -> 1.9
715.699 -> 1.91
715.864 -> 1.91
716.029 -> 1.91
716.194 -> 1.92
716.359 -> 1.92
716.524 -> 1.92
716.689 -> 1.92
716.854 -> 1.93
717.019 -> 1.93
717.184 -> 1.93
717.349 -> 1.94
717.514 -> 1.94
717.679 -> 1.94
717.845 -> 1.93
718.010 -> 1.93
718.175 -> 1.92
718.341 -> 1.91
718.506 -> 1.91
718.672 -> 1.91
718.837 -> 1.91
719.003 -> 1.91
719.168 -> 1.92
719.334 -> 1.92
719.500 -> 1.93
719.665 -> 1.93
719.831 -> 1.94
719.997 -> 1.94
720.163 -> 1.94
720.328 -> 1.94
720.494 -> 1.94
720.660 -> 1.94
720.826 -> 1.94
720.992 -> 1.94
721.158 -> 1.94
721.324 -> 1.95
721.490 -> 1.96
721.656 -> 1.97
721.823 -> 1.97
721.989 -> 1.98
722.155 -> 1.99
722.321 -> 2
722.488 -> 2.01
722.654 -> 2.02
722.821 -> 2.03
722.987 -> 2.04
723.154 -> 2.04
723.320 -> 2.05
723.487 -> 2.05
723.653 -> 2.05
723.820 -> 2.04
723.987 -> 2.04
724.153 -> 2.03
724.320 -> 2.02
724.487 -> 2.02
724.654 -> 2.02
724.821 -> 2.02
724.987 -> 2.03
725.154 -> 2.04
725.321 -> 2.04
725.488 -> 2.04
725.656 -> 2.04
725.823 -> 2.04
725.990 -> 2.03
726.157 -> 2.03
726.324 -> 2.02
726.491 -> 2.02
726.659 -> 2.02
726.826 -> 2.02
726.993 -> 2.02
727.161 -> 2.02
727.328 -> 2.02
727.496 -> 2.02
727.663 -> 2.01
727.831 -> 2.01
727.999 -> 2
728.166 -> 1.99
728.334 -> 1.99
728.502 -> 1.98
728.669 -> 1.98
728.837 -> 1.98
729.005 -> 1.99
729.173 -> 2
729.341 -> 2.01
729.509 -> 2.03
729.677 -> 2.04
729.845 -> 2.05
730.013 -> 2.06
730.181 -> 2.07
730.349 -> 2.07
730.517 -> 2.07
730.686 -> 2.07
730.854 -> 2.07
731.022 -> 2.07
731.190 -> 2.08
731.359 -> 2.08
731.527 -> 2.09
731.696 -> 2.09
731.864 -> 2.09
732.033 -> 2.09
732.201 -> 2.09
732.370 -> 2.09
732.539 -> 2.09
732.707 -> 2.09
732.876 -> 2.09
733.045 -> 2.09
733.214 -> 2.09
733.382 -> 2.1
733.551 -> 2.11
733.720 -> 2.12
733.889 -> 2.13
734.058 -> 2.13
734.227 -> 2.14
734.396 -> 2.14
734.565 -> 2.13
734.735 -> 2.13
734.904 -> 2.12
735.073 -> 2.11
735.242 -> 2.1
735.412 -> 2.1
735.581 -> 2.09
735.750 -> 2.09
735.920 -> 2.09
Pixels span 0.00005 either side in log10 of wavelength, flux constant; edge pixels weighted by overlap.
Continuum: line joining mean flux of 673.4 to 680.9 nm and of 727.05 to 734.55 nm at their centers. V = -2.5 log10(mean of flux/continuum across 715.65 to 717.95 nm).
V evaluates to 0.08 mag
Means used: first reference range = 2.08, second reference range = 2.06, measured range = 1.93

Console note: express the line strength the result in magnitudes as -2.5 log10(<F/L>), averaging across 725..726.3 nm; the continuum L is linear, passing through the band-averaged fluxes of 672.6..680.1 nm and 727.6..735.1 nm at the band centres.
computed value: 0.02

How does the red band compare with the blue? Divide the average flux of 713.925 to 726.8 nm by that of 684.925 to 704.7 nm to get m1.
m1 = 0.92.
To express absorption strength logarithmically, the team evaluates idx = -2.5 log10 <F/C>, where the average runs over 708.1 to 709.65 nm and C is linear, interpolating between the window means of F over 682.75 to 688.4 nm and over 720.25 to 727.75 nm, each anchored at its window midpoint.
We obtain 0.04 mag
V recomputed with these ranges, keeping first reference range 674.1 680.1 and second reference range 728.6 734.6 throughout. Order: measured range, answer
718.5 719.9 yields 0.09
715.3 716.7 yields 0.09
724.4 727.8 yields 0.03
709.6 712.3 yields 0.07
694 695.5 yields -0.03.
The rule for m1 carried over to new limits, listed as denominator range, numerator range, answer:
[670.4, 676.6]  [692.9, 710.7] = 1.01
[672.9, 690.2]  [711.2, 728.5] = 0.93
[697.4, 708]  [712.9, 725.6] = 0.92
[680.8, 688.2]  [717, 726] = 0.94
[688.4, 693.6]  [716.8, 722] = 0.90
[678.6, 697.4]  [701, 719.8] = 0.94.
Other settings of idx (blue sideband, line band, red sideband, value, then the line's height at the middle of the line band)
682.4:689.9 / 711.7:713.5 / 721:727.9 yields 0.079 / 2.05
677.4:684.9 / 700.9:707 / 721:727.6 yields -0.035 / 2.05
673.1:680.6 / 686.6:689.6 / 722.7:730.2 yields -0.033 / 2.07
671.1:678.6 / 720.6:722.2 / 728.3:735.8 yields 0.065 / 2.08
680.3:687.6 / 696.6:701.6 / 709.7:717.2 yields -0.064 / 2.01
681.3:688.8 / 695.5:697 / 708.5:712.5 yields -0.058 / 2.04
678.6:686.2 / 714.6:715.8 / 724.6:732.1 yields 0.088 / 2.05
